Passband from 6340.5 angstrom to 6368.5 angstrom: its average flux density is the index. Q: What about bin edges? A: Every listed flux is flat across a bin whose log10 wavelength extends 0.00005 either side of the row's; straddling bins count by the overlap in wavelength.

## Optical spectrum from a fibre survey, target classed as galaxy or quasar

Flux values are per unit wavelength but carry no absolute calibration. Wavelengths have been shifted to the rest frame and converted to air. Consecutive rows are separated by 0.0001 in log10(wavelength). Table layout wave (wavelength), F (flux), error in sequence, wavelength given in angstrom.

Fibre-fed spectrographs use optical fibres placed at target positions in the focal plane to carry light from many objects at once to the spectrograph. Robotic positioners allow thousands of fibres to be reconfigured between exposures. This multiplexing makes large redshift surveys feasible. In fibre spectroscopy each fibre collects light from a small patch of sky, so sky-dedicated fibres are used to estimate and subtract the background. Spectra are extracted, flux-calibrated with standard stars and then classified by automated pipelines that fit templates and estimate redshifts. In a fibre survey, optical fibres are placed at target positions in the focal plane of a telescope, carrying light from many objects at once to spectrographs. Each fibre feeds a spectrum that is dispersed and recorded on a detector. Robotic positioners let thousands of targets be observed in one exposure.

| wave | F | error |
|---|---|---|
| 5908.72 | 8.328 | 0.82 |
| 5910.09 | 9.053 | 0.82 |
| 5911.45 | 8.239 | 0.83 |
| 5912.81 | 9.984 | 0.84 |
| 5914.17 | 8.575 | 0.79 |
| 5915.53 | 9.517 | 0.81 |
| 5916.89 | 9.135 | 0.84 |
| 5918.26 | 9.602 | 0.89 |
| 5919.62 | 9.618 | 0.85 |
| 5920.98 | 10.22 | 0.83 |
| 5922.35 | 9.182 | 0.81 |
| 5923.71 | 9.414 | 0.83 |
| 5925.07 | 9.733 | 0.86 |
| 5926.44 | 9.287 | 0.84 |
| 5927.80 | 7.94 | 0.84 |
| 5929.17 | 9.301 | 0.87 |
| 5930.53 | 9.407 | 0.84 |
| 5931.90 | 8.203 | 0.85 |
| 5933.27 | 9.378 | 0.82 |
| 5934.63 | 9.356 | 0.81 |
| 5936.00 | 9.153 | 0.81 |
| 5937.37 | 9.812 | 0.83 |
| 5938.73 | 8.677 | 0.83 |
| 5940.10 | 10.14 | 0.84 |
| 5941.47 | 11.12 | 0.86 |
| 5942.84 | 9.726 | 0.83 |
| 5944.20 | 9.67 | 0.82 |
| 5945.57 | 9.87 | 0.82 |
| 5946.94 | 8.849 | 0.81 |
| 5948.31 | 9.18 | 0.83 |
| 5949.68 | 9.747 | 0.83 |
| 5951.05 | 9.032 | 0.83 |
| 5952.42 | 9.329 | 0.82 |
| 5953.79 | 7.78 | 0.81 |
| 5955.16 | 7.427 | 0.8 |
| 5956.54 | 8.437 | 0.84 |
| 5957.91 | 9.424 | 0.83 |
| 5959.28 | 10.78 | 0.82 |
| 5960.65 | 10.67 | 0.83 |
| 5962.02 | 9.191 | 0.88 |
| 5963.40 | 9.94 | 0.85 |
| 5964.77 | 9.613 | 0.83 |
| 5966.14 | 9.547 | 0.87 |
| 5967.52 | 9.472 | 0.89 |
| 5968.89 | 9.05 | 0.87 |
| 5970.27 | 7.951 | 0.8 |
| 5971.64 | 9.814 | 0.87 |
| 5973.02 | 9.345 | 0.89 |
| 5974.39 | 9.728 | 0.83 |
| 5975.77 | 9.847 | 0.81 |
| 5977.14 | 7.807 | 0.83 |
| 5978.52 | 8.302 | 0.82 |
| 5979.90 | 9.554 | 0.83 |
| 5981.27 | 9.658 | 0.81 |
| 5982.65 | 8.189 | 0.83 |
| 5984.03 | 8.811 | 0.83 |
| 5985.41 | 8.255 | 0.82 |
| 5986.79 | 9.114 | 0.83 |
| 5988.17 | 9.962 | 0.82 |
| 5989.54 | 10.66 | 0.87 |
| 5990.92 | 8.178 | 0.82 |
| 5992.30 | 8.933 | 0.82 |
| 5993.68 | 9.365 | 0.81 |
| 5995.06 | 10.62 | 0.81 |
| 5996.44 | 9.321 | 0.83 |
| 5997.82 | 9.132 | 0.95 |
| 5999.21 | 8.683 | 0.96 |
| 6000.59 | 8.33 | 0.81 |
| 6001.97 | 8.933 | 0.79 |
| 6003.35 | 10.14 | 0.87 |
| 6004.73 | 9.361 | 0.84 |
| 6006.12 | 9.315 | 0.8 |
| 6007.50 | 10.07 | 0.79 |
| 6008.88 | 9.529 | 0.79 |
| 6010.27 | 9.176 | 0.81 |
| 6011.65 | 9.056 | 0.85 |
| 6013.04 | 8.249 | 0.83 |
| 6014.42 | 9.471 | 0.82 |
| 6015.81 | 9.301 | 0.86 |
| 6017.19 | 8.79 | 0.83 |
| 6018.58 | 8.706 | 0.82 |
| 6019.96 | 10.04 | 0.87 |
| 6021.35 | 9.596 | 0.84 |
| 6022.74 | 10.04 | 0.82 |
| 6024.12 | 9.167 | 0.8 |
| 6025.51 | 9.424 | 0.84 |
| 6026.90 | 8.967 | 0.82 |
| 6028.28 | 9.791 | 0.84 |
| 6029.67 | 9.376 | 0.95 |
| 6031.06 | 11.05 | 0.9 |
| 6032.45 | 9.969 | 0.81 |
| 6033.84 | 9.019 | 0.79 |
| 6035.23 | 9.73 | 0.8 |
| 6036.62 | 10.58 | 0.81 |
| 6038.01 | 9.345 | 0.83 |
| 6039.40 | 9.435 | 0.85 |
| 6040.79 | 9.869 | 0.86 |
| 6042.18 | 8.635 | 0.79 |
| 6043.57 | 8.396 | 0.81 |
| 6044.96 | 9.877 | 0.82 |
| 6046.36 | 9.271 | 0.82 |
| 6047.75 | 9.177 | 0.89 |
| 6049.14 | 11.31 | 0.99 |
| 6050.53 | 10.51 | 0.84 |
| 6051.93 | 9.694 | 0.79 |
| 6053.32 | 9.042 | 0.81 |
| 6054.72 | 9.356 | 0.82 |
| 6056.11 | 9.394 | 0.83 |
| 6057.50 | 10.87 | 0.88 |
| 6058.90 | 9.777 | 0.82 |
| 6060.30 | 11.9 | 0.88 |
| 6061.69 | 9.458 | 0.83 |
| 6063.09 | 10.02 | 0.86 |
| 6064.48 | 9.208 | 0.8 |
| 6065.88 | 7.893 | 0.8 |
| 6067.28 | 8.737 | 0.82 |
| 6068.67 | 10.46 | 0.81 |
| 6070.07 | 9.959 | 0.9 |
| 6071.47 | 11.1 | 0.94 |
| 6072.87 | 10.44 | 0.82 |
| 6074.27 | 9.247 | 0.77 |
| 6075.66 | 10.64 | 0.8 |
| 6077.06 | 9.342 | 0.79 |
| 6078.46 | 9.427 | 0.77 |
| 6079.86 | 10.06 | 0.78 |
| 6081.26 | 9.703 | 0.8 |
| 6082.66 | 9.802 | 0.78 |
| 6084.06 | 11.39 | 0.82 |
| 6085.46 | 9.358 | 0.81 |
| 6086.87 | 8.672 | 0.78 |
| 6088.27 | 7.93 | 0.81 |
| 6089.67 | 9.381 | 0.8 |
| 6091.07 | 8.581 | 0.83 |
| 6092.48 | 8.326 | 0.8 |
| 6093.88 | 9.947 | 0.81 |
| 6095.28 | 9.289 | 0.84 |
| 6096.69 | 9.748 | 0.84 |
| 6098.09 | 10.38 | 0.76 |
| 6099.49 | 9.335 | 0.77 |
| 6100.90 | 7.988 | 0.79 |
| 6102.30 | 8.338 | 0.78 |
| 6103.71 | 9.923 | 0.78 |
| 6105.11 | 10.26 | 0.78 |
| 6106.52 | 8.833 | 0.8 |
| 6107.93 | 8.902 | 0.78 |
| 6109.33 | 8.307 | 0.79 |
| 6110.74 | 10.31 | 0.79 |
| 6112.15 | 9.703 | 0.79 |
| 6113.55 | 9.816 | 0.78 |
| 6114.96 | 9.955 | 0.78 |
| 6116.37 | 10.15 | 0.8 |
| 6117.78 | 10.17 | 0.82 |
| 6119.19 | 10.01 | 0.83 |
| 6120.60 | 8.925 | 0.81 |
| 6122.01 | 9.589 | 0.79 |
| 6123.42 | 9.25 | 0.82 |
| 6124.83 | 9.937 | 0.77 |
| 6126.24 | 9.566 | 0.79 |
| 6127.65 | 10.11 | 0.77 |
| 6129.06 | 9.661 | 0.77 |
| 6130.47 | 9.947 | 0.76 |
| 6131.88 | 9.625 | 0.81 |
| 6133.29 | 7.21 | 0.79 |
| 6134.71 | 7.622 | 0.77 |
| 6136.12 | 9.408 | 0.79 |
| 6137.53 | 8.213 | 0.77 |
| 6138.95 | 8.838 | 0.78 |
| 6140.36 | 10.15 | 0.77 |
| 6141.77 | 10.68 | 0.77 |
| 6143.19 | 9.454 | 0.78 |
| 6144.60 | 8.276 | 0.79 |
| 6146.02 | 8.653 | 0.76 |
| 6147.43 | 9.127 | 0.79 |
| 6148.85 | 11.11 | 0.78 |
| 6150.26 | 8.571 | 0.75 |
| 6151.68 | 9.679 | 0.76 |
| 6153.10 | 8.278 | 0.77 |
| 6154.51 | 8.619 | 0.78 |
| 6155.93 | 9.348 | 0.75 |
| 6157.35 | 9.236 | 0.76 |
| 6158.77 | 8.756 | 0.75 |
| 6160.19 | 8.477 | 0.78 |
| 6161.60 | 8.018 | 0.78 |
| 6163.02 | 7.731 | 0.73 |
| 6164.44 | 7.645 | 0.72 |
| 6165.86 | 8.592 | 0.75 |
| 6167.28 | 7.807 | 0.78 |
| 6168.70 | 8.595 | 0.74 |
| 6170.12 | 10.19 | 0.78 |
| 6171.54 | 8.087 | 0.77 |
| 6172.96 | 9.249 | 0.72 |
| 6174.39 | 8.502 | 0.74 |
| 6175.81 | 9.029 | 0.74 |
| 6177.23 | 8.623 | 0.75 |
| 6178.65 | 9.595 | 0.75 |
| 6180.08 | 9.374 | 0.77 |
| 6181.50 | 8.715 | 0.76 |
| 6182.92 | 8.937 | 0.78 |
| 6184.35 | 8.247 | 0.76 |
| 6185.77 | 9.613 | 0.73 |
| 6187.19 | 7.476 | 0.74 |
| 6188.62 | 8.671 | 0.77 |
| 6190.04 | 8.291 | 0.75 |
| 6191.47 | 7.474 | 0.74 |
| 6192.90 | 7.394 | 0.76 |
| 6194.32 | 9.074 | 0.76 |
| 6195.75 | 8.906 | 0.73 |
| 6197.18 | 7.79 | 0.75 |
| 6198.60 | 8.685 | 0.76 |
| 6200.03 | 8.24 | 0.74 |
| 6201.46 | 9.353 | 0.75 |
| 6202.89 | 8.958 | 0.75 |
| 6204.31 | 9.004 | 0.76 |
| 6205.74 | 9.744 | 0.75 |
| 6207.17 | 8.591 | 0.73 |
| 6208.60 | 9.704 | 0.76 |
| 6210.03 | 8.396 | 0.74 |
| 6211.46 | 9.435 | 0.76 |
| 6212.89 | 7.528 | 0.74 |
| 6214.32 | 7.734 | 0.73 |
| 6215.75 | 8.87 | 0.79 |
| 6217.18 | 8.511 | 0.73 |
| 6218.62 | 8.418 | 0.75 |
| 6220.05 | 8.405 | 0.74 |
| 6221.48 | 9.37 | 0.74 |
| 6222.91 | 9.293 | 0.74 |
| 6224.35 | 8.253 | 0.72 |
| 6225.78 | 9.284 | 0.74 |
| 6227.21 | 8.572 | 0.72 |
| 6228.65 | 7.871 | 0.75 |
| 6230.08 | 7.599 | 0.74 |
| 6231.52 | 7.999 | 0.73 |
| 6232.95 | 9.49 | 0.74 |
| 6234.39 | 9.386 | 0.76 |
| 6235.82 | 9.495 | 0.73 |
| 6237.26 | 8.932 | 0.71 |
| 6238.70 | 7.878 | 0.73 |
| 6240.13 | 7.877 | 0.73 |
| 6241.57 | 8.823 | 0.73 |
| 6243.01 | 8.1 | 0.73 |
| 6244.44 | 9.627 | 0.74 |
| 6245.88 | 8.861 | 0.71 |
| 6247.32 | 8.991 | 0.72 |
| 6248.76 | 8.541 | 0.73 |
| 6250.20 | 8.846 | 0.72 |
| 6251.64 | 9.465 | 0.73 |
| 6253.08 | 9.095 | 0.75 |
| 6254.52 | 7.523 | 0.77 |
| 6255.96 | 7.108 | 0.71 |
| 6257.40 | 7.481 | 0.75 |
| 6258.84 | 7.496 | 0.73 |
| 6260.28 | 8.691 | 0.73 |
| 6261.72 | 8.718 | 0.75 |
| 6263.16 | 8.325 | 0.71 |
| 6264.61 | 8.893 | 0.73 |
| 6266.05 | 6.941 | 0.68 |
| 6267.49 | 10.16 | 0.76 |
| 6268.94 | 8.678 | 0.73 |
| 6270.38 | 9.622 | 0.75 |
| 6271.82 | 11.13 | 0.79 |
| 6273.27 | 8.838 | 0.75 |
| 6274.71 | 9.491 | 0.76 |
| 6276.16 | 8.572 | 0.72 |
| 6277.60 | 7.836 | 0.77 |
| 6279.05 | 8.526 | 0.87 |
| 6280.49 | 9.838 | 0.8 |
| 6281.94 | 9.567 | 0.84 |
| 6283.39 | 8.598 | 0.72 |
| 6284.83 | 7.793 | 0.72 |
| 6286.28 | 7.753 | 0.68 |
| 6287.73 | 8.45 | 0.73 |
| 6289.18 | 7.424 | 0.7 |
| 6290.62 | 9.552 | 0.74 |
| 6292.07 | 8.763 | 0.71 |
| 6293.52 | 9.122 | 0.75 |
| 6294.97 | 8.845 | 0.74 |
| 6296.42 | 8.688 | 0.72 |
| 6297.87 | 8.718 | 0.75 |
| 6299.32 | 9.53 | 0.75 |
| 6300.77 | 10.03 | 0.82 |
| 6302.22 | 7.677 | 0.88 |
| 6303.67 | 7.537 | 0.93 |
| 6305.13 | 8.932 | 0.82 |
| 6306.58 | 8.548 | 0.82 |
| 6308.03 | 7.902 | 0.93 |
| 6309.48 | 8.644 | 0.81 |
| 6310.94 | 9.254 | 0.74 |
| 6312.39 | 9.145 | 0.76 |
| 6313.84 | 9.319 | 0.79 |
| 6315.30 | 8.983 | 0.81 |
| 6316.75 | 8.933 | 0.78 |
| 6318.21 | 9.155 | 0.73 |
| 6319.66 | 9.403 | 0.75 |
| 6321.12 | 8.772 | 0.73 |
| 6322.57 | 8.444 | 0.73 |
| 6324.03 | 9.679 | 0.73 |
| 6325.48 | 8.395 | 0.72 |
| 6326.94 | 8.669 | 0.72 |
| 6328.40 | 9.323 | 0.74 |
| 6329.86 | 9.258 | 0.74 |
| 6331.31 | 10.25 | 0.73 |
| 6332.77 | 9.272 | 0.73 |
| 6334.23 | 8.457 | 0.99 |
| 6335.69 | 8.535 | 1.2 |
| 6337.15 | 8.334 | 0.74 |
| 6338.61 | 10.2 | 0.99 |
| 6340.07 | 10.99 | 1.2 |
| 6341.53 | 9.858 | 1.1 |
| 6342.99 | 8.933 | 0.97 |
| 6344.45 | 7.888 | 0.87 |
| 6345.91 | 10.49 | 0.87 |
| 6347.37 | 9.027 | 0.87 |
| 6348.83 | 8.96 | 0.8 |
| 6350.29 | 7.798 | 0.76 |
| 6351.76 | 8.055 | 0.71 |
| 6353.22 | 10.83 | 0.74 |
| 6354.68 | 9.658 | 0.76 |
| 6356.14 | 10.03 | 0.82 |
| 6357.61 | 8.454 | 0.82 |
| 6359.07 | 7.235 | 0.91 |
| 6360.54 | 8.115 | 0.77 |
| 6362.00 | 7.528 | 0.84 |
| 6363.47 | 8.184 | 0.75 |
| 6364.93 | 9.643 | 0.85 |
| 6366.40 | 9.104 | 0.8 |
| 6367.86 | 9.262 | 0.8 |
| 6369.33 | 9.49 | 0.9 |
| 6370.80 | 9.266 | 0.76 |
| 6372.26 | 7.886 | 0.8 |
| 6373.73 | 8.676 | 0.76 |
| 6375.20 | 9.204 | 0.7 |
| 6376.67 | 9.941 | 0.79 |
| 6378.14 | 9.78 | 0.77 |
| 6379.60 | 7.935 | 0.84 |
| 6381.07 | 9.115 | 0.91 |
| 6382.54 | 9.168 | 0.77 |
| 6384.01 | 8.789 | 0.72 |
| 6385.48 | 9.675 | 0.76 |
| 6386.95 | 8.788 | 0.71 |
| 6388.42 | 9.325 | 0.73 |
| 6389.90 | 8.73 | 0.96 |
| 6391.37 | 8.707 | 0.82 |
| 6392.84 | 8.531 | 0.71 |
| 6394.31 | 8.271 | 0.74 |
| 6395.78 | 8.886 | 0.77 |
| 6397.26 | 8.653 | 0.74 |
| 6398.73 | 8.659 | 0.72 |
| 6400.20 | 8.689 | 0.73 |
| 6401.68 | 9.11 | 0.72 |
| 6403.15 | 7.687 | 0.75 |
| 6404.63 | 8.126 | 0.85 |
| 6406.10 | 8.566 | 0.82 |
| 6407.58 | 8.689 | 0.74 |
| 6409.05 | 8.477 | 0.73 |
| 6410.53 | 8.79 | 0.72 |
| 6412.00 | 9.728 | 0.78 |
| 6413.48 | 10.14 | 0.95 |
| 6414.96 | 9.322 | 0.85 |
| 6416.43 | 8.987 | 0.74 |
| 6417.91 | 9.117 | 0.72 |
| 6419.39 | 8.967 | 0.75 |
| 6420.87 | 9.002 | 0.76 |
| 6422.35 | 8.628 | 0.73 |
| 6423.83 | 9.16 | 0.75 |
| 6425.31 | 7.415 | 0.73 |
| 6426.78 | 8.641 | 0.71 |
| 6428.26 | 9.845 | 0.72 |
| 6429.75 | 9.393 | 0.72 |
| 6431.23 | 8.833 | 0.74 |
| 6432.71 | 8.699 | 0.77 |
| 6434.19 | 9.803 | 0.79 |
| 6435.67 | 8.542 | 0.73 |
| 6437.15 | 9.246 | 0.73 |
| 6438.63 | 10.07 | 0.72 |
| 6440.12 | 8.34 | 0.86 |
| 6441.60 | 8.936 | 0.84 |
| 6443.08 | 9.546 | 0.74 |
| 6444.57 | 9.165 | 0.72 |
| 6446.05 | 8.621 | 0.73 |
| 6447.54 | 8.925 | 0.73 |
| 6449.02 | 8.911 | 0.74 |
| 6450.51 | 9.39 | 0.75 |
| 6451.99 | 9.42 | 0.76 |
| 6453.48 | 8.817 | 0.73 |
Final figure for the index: 8.92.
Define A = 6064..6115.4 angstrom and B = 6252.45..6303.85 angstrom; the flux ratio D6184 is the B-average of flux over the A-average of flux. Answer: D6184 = 0.91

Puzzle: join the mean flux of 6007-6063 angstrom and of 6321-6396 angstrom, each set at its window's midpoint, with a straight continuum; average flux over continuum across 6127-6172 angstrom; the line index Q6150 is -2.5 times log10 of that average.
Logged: 0.06 mag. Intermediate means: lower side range 9.61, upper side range 9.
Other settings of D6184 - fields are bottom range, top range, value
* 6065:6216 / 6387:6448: 0.98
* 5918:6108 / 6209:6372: 0.93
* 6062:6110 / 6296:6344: 0.96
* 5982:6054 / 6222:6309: 0.92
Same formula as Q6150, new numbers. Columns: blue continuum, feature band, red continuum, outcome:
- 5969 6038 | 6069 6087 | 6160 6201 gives -0.11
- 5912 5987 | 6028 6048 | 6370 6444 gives -0.04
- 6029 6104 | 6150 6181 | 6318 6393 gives 0.08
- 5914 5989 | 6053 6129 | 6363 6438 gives -0.05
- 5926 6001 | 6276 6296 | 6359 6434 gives 0.04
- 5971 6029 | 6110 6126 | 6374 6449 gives -0.07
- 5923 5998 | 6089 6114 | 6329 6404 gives -0.01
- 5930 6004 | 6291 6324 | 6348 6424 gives 0.01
